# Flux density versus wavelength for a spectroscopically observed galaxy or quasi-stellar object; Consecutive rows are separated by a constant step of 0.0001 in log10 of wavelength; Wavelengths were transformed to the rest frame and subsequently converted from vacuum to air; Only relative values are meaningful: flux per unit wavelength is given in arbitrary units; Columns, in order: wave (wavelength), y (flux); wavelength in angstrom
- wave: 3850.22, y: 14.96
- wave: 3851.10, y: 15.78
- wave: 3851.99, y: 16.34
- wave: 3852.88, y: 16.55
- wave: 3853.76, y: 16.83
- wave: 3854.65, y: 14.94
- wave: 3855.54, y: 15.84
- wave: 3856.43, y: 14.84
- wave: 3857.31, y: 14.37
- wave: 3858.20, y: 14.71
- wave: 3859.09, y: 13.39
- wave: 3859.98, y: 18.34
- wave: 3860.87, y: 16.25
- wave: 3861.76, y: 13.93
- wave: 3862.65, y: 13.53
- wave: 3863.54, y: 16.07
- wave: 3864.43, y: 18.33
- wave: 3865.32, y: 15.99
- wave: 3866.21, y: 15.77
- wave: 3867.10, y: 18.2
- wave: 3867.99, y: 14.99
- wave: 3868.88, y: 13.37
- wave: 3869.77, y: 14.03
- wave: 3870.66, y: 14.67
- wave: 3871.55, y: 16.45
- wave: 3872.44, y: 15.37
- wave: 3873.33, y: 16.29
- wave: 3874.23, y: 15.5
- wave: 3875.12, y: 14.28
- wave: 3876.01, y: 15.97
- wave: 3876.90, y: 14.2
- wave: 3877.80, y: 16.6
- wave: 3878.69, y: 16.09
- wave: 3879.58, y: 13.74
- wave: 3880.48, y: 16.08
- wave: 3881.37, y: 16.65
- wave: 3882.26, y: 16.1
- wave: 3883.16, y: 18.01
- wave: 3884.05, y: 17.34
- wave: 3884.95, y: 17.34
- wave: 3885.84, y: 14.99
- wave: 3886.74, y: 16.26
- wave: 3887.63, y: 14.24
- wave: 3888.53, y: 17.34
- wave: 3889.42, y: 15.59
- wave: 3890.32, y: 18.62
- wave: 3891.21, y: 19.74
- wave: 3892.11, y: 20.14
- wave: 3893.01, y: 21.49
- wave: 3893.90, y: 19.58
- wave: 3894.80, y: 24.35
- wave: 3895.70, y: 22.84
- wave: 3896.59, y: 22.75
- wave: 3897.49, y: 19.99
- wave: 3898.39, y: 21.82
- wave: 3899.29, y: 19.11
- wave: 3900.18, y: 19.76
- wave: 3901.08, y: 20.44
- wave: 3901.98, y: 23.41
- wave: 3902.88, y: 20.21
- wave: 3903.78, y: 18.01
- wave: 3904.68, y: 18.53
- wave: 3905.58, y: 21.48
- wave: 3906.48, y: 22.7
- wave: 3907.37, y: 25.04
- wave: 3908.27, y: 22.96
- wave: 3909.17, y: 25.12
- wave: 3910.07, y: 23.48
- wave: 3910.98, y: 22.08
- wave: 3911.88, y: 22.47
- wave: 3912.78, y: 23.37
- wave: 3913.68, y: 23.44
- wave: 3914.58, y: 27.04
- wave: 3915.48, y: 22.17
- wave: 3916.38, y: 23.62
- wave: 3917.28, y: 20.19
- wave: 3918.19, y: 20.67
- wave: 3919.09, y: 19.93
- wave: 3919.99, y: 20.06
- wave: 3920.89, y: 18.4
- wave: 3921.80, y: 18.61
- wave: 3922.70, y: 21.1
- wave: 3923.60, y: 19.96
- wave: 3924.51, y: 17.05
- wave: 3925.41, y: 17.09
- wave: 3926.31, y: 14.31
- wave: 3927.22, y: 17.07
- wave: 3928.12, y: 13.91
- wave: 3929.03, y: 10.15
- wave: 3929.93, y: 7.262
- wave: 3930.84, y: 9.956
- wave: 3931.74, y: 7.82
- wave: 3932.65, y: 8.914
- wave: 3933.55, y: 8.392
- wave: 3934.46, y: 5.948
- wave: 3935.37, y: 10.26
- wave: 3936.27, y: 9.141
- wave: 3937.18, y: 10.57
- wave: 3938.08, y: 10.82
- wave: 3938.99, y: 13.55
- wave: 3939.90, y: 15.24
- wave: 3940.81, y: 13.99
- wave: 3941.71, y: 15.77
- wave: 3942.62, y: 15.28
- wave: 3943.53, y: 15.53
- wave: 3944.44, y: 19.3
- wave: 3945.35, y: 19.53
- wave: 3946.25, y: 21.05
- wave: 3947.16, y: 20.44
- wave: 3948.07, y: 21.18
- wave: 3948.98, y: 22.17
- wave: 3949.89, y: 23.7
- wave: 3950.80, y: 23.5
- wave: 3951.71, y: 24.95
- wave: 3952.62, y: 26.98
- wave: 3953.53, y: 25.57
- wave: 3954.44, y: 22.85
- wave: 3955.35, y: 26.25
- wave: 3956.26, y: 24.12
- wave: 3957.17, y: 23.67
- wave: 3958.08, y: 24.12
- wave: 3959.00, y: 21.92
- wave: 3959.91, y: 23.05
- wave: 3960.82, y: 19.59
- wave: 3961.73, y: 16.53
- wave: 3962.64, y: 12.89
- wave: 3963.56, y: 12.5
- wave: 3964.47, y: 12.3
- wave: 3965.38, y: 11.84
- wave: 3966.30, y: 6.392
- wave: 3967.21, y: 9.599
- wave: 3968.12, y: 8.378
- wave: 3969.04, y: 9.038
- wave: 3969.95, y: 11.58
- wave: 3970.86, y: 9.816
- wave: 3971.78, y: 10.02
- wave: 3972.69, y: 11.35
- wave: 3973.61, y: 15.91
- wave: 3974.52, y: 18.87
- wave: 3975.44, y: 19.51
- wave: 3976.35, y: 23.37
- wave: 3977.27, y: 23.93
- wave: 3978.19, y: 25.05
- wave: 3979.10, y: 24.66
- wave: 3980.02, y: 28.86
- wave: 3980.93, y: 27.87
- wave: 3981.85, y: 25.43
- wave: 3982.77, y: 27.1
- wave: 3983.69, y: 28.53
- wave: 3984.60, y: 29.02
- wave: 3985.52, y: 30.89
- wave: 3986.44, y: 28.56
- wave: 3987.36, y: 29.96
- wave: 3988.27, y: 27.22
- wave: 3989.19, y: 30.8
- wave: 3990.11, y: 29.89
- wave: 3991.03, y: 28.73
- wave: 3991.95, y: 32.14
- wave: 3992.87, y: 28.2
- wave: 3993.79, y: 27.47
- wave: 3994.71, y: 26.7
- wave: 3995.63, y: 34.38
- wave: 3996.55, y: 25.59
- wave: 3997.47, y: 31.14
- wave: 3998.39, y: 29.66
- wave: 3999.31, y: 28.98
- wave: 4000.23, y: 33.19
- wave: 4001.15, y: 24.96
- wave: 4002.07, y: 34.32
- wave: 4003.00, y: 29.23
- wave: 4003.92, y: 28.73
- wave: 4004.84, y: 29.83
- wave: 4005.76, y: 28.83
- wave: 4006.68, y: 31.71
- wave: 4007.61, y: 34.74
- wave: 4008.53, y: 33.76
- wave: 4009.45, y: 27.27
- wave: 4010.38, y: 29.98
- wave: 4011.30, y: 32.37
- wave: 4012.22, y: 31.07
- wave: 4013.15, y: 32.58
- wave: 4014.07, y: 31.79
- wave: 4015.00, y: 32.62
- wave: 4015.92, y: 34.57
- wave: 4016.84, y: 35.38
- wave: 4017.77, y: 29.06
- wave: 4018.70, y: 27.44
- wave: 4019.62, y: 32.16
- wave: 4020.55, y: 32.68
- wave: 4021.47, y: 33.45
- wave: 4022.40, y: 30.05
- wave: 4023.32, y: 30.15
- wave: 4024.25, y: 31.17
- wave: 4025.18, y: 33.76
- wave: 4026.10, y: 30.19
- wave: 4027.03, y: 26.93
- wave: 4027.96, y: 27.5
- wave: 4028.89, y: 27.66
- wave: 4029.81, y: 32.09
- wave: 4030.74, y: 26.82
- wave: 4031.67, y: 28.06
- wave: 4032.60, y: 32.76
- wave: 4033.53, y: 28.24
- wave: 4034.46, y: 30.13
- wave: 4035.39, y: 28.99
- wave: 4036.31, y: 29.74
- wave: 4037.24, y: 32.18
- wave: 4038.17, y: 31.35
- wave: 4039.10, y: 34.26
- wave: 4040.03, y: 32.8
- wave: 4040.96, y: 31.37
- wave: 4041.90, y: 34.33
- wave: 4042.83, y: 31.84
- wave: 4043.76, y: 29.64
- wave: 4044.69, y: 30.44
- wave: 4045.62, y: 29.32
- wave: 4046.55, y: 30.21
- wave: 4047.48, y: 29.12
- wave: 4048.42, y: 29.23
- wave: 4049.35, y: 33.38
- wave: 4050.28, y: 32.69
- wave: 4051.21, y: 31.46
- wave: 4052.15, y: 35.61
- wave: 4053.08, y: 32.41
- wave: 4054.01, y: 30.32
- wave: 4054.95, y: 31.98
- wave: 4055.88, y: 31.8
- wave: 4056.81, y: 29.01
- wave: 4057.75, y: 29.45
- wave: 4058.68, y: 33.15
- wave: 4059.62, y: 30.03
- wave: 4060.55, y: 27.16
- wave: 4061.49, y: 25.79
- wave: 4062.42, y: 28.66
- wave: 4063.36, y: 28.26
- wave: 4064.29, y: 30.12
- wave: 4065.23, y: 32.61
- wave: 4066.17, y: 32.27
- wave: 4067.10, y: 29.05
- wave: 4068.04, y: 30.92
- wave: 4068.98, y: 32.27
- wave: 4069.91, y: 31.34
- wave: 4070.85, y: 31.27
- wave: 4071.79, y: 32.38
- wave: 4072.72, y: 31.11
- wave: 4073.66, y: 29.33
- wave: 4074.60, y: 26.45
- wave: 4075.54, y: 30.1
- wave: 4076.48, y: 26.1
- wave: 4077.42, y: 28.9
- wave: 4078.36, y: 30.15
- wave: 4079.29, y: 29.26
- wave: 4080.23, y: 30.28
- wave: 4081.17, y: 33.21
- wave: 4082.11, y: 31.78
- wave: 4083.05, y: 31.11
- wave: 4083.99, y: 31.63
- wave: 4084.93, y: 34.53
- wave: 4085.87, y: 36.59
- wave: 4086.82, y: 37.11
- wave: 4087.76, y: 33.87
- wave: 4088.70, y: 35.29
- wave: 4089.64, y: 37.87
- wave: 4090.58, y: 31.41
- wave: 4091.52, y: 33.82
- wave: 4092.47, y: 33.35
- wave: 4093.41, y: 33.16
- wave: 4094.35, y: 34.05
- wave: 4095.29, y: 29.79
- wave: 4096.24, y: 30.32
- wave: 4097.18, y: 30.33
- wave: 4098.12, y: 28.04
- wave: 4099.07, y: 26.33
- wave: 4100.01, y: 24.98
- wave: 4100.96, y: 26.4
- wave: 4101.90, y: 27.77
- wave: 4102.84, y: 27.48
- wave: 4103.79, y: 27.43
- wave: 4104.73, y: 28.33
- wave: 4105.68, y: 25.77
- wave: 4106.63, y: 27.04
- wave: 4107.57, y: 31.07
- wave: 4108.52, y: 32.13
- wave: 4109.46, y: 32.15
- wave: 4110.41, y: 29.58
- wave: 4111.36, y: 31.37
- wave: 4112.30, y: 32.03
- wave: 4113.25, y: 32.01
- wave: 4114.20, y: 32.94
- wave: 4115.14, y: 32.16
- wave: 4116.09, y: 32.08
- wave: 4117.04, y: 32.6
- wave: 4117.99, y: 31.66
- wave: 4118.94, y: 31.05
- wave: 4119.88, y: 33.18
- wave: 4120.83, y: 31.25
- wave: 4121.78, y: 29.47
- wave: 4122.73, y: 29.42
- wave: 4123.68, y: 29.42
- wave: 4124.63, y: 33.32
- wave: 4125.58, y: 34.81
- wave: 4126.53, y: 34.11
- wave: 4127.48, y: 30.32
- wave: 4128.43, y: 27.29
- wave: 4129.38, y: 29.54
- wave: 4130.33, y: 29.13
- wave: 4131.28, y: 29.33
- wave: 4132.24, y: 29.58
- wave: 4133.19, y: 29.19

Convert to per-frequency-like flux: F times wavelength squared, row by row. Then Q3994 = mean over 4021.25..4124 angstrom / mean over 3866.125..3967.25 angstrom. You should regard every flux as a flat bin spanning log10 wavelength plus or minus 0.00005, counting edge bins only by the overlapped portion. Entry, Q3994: 1.9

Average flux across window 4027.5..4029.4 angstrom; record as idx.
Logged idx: 27.8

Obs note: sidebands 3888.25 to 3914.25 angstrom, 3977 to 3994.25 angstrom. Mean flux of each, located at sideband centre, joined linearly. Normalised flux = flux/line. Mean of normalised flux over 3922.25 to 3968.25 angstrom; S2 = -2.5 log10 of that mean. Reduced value 0.45 mag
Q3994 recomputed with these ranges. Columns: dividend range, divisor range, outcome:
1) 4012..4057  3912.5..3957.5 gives 1.83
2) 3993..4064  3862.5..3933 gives 1.81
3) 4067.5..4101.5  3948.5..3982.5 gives 1.73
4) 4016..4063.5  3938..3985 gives 1.66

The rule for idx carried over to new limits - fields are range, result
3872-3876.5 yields 15.5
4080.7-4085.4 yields 32.5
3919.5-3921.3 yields 19.3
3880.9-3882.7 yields 16.4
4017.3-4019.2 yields 28.3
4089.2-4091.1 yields 34.6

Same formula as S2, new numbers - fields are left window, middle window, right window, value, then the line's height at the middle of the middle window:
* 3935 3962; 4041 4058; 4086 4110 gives -0.16 mag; 27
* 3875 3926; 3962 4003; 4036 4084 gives 0.12 mag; 25.4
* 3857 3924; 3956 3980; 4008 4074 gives 0.43 mag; 24.9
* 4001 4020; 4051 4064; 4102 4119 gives 0.02 mag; 30.8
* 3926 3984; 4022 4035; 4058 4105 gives -0.19 mag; 25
